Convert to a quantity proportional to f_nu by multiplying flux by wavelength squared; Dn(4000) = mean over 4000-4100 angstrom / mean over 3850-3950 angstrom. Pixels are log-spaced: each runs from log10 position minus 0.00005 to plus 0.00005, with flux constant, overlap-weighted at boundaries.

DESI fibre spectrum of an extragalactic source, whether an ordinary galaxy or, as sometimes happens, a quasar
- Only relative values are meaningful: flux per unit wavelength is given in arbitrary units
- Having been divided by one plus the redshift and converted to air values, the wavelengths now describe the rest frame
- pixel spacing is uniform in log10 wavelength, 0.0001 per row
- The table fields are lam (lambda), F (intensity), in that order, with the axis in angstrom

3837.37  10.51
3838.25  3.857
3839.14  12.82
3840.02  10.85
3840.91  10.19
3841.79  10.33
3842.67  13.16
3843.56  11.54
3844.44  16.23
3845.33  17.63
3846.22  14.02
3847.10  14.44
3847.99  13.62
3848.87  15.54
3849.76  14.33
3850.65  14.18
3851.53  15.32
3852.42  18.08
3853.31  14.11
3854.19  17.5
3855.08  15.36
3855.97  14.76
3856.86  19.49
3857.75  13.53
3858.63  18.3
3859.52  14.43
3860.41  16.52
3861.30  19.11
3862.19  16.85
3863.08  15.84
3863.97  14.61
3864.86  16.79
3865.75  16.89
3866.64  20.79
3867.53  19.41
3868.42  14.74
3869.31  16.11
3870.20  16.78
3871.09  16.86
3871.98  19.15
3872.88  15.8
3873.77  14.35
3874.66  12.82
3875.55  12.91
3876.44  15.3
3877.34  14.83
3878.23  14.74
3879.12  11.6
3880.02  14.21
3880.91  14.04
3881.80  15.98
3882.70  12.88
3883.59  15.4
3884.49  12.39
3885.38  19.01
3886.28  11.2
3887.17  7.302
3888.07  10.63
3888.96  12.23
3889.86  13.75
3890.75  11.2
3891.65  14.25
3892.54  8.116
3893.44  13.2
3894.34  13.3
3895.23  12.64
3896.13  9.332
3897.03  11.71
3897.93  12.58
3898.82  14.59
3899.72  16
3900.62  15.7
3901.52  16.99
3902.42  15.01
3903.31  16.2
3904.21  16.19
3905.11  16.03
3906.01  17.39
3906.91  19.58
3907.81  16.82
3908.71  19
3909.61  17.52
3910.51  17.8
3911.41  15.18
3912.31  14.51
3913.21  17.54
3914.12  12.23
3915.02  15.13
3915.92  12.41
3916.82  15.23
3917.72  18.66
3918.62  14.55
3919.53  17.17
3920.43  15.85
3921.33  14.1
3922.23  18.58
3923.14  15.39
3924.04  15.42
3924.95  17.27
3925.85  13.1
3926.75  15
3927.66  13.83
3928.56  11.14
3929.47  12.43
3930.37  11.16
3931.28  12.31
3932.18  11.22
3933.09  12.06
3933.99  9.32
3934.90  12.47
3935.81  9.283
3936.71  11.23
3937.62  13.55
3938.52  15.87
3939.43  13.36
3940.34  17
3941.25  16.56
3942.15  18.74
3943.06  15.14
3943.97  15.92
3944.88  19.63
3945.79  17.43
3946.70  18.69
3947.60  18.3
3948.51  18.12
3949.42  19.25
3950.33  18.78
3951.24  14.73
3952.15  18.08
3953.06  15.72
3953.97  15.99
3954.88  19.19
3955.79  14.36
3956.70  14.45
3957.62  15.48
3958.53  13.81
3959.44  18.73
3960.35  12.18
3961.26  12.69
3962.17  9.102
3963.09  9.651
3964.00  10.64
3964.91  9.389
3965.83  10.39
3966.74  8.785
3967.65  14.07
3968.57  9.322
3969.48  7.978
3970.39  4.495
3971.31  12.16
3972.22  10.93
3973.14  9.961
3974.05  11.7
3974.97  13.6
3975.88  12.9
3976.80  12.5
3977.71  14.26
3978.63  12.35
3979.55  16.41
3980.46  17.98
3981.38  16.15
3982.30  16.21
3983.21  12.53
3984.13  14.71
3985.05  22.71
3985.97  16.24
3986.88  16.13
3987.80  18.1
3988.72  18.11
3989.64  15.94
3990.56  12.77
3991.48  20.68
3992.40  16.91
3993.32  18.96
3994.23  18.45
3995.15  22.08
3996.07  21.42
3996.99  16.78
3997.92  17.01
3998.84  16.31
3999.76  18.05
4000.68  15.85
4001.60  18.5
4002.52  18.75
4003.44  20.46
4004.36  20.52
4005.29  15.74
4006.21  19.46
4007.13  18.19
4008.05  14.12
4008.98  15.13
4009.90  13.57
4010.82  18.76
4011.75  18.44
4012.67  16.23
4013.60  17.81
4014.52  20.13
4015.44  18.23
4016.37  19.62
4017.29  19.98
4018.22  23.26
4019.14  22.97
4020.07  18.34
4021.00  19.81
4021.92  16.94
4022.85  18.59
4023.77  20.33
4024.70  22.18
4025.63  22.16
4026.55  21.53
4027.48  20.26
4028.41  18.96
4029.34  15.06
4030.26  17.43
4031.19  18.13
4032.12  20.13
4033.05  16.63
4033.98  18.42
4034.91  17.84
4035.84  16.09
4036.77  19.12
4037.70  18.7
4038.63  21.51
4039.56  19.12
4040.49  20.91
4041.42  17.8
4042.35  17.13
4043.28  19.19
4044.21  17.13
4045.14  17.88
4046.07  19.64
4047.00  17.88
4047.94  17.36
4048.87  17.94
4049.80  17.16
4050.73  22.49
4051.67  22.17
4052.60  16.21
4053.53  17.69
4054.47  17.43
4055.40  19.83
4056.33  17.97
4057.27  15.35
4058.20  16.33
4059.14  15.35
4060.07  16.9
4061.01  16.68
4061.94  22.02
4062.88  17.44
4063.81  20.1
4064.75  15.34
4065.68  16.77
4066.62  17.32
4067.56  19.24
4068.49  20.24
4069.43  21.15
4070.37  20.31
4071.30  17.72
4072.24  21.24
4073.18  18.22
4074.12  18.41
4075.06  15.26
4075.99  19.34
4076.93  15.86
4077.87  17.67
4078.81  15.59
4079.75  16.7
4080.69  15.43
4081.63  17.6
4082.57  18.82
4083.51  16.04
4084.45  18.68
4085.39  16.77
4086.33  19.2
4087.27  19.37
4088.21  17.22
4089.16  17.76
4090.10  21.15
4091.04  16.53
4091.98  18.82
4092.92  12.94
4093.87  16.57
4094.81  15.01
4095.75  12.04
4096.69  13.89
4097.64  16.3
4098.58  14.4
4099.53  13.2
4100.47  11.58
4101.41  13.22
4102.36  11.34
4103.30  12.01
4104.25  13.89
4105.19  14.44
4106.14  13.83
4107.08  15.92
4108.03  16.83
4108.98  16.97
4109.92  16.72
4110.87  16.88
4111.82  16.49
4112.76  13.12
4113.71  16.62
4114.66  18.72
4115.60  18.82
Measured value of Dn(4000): 1.3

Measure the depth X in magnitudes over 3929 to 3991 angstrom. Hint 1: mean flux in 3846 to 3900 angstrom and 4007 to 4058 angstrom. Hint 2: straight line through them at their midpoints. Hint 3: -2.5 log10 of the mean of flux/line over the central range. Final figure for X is 0.19 mag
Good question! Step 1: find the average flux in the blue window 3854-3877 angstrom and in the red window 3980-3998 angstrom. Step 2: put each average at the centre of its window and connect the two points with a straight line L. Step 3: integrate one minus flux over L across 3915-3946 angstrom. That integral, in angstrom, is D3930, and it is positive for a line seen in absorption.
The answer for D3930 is 4.53 angstrom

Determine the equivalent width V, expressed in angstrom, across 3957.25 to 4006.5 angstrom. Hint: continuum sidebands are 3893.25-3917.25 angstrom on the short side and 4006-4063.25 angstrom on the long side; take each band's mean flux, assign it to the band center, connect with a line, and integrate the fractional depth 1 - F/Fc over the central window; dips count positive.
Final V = 6.5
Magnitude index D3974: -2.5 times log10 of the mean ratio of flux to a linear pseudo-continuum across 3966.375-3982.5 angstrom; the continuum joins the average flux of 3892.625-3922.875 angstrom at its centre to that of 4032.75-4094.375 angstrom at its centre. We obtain 0.32 mag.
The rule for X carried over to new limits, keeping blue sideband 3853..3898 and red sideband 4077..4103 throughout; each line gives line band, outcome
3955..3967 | 0.209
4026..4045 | -0.183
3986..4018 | -0.158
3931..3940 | 0.233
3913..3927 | -0.037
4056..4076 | -0.142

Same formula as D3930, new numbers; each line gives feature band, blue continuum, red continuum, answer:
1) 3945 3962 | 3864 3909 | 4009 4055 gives 0.18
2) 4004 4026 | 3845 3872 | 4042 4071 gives -1.13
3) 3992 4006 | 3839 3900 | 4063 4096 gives -1.69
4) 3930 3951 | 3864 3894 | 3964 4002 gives -0.54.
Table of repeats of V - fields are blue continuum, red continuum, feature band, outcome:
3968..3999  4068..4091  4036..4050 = -1.28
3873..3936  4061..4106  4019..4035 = -3.22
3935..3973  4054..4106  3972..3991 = -0.31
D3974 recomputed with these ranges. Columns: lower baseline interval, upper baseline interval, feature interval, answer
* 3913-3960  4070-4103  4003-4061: -0.15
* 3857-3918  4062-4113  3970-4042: -0.09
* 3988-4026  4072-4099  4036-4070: -0.05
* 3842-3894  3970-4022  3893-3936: 0.07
